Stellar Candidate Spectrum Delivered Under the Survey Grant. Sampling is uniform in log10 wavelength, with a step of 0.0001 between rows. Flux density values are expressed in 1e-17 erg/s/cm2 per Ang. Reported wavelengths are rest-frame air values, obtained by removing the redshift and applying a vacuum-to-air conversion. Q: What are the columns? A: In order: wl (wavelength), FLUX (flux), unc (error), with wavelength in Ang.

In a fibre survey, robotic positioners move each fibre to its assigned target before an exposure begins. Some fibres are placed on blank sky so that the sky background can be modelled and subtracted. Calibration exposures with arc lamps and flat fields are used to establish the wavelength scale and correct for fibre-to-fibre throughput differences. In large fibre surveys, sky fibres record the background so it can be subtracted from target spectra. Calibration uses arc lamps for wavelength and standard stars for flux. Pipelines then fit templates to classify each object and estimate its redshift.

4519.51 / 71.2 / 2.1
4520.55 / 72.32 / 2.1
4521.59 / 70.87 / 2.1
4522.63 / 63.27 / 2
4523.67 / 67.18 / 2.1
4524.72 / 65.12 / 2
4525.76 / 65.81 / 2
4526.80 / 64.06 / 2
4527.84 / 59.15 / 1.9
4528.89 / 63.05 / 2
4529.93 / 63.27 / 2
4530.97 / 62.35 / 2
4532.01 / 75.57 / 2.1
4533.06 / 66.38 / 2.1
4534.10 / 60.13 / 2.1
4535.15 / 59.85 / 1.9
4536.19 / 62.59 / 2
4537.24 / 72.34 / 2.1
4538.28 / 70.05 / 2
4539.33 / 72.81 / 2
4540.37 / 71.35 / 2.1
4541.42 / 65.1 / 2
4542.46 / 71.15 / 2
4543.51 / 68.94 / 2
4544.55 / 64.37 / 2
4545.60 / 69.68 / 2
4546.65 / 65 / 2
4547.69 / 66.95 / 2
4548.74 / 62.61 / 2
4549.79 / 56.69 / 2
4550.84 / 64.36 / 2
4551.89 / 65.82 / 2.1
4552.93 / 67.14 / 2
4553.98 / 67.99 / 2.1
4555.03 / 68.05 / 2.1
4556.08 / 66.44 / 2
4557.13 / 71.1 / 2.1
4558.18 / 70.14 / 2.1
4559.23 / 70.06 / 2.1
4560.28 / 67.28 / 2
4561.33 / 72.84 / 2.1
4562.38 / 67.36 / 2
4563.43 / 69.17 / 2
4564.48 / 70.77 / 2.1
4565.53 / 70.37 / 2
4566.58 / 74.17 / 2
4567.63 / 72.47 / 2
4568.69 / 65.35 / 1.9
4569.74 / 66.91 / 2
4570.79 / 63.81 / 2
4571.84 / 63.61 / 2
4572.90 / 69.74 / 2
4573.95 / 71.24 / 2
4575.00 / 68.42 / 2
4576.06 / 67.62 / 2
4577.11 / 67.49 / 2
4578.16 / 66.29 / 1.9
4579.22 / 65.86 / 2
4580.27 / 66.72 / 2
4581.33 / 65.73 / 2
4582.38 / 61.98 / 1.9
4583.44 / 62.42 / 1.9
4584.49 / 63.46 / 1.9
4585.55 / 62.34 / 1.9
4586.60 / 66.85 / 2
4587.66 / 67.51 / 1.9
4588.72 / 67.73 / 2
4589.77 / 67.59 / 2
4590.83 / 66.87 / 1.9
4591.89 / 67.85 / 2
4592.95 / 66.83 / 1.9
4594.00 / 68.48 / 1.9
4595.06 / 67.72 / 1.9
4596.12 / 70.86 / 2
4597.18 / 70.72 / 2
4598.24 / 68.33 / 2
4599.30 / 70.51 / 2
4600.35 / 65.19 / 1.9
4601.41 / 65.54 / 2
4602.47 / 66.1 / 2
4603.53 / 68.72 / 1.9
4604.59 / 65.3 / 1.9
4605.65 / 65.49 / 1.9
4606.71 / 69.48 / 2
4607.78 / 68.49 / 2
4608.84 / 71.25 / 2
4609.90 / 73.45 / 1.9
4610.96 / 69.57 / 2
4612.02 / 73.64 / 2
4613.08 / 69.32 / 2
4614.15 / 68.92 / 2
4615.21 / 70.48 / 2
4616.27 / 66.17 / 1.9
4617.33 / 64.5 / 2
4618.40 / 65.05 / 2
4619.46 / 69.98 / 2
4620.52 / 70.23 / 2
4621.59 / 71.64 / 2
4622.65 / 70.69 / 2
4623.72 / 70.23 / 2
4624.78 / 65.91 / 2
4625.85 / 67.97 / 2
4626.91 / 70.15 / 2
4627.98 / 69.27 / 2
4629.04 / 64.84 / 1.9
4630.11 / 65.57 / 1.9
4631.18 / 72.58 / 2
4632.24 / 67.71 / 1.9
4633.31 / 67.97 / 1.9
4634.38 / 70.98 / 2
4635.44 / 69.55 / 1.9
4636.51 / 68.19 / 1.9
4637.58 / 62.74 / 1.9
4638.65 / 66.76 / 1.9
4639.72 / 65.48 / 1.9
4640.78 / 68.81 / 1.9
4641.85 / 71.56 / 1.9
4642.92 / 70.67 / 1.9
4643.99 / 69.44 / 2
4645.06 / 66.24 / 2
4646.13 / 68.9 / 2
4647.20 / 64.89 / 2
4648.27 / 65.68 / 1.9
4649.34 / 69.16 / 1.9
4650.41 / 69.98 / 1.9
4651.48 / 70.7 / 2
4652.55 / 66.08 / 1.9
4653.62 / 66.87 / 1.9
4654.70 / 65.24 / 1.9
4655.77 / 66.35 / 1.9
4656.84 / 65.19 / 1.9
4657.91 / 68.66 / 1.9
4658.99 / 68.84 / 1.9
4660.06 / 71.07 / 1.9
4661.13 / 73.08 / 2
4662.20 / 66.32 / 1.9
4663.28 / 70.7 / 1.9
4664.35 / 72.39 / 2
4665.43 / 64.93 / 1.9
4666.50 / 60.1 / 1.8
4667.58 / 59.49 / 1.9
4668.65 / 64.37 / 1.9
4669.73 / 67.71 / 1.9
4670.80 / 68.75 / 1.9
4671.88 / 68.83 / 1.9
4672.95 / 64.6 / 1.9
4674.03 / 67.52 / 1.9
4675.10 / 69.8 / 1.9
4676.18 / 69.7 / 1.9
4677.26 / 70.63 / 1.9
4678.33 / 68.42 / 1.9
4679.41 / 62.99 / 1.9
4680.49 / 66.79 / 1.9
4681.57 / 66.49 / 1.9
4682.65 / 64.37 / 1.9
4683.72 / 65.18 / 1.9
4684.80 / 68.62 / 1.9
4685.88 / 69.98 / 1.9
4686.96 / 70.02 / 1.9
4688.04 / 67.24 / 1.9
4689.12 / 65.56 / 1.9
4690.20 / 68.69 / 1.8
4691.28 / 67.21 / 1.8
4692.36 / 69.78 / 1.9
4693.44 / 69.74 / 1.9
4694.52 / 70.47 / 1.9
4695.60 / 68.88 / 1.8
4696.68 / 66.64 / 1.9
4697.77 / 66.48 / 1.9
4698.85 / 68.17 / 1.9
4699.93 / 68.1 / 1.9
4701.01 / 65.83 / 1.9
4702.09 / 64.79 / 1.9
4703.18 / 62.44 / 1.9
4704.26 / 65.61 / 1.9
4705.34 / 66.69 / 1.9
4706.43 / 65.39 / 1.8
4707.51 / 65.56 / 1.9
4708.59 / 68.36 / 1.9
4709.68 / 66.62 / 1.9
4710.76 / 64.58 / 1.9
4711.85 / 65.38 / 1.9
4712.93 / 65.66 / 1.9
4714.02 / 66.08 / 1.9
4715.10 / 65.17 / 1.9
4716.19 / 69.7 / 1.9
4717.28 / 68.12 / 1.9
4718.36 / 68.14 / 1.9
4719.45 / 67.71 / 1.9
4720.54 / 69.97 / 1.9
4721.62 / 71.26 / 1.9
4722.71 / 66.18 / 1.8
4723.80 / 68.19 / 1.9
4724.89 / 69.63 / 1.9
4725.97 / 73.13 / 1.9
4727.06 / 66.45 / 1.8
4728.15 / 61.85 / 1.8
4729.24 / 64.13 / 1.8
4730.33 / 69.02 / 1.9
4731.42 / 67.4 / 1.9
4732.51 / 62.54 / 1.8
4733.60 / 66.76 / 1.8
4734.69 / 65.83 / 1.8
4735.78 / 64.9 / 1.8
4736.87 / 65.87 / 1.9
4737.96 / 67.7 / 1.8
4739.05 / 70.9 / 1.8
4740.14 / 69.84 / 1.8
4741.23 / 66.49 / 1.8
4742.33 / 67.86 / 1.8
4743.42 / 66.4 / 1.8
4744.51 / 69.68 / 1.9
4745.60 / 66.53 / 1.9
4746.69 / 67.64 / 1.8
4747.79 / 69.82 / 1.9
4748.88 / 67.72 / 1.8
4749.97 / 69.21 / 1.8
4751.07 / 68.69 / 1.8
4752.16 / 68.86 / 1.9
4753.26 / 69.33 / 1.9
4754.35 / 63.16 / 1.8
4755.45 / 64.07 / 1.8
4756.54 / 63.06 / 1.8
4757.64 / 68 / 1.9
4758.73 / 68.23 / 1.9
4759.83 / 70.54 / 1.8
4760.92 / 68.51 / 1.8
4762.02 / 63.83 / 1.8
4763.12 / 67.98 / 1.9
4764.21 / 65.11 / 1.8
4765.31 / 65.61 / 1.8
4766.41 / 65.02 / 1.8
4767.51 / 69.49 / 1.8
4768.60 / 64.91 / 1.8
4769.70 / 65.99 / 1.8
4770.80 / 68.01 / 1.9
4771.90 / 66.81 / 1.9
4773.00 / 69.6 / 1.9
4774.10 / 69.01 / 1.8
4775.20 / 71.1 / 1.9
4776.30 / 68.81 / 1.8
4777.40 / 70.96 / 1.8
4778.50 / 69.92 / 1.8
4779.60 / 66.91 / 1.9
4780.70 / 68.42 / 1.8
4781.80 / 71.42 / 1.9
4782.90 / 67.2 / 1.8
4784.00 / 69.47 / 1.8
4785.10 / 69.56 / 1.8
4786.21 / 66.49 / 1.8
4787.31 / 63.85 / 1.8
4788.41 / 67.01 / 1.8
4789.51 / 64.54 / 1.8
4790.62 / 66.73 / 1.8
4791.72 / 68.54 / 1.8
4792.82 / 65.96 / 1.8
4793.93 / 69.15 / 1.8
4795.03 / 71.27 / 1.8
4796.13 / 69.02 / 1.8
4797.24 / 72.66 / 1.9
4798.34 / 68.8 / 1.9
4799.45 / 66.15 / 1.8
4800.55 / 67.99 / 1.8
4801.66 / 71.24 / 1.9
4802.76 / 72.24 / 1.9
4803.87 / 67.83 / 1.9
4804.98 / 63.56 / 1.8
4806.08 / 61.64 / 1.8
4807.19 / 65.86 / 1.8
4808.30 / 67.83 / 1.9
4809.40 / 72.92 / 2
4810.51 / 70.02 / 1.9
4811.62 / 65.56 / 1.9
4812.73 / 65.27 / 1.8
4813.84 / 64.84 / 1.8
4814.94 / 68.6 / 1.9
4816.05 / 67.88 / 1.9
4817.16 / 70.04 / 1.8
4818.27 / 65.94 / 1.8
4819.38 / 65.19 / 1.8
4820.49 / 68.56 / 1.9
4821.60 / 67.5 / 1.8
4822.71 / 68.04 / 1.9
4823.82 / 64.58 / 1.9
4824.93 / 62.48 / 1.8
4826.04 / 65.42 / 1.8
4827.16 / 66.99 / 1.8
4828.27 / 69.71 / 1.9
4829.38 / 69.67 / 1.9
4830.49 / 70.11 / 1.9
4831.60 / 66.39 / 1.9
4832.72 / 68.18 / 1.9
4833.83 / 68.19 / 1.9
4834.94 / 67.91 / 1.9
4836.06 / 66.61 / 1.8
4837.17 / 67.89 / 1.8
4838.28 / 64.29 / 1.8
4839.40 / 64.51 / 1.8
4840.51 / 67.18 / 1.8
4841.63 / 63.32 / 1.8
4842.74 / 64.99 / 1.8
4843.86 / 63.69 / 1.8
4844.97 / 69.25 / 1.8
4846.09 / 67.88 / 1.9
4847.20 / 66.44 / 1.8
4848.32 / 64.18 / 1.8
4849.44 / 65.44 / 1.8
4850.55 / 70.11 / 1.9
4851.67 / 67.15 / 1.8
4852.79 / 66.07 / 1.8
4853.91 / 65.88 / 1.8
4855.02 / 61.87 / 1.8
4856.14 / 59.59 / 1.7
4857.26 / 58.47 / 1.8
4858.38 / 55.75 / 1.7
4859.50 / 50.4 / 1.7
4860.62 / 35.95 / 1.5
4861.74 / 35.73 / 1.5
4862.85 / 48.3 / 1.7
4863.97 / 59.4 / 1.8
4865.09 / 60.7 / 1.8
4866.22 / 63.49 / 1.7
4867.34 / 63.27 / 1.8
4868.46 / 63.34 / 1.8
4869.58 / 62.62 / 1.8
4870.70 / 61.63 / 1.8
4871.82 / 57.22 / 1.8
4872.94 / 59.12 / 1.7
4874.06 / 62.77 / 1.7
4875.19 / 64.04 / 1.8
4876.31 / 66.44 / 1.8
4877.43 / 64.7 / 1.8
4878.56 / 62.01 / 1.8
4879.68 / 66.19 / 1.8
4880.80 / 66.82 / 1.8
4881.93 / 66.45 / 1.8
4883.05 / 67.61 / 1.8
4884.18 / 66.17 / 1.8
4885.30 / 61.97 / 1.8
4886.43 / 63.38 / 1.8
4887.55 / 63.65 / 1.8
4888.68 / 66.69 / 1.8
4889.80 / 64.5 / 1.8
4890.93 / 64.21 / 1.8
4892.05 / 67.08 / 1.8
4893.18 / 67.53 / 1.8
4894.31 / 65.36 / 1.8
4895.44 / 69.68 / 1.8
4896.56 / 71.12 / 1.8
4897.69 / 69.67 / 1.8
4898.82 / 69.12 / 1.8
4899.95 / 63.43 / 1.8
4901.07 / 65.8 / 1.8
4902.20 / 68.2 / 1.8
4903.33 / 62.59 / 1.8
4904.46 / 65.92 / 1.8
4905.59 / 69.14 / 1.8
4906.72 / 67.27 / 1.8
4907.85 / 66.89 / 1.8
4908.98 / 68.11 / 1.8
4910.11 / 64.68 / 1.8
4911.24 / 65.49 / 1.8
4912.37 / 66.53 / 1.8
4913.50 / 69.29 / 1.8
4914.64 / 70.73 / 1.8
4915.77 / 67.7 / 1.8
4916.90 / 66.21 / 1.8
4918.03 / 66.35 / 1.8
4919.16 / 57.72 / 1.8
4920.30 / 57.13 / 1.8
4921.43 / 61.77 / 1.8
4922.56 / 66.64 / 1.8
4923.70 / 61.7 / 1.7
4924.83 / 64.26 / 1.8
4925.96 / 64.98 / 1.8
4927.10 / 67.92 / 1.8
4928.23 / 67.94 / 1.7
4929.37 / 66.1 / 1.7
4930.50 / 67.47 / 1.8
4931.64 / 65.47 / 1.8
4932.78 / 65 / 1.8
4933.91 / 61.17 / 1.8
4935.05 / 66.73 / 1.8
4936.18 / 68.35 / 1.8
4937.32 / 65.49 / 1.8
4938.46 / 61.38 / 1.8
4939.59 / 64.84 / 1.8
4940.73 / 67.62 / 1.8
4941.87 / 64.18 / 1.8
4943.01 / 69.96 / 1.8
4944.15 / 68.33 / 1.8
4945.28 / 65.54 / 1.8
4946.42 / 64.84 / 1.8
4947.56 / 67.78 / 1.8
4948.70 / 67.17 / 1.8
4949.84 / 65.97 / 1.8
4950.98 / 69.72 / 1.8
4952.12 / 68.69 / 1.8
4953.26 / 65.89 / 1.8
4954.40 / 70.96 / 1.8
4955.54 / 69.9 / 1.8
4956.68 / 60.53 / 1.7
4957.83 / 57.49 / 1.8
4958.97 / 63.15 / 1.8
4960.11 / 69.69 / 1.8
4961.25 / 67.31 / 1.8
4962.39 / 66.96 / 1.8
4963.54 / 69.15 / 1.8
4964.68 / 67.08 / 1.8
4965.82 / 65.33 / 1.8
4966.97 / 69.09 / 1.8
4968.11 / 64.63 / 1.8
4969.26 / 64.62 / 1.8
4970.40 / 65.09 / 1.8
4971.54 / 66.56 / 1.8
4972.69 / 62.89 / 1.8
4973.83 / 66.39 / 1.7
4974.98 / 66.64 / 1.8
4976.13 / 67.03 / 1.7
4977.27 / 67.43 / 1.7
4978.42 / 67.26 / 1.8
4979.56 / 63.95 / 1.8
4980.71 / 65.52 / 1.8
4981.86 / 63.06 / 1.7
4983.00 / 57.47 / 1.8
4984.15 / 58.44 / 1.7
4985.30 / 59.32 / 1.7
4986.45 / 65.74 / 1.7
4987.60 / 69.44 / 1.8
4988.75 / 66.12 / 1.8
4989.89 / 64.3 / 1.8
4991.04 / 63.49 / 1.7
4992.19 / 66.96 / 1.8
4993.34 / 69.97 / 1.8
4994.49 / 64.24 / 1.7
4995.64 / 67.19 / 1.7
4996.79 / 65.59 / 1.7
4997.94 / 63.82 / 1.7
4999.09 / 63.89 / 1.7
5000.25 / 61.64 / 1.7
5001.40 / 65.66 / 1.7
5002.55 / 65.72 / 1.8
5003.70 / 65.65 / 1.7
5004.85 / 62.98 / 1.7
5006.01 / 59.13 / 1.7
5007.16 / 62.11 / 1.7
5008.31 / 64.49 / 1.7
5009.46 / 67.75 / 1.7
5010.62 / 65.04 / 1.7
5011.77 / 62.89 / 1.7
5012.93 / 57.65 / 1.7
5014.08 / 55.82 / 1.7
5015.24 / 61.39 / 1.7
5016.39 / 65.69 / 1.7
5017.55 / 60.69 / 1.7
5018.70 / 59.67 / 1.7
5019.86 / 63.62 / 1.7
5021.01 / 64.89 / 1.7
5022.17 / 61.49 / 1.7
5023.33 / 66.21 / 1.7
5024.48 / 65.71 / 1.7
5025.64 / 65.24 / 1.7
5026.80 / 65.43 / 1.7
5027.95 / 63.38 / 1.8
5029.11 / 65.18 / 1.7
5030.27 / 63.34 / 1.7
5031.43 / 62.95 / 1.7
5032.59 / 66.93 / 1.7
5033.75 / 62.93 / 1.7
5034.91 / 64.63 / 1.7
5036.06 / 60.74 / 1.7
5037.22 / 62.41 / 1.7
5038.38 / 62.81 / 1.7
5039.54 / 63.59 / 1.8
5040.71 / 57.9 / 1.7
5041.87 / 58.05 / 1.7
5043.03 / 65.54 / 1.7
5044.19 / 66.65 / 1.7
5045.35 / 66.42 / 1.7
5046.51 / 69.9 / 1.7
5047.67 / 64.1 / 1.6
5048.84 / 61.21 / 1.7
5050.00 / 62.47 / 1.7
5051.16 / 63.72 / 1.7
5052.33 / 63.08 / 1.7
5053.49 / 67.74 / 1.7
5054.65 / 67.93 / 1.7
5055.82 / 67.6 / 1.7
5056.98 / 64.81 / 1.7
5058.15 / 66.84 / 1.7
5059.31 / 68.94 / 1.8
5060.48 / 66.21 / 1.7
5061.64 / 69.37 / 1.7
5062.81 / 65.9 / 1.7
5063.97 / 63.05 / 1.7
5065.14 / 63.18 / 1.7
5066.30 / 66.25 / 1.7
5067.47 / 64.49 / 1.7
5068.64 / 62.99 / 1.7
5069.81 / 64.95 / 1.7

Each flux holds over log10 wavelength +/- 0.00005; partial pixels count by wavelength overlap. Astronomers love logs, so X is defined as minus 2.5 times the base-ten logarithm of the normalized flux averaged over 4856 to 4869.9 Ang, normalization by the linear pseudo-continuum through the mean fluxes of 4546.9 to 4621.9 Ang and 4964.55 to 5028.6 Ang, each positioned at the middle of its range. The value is 0.19 mag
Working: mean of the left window 67.7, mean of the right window 64.2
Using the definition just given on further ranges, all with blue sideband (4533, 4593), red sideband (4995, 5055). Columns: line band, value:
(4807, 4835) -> -0.038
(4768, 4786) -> -0.050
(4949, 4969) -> -0.039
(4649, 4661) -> -0.028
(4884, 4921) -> -0.024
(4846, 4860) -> 0.035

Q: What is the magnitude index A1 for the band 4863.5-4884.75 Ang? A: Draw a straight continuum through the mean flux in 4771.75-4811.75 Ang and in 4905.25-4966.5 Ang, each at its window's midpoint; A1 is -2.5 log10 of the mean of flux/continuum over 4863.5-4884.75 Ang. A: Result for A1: 0.06 mag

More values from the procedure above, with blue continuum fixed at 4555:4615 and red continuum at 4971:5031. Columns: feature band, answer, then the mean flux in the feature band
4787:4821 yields -0.03 mag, 67.7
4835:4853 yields -0.01 mag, 66.2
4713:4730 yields -0.01 mag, 67.7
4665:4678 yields 0.01 mag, 66.5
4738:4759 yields -0.02 mag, 67.7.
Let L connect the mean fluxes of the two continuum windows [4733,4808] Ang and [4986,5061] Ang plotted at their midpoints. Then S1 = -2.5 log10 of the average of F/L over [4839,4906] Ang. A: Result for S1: 0.05 mag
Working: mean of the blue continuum 67.7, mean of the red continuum 64.2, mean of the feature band 63.2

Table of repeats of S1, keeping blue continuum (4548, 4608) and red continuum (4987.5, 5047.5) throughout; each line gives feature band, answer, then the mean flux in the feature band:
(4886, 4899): -0.032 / 66.8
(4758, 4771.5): -0.018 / 67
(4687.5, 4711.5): -0.009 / 66.9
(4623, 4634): -0.022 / 68.3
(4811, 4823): -0.026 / 67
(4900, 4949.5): -0.019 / 65.8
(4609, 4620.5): -0.036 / 69.3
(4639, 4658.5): -0.016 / 67.8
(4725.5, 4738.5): -0.002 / 66.2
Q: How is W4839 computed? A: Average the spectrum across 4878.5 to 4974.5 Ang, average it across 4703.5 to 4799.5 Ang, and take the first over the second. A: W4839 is 1.0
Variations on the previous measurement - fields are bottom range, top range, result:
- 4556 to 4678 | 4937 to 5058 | 0.95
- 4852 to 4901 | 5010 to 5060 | 1.03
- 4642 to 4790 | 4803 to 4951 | 0.96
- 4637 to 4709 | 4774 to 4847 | 1.00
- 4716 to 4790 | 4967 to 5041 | 0.95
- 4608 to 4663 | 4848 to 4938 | 0.93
